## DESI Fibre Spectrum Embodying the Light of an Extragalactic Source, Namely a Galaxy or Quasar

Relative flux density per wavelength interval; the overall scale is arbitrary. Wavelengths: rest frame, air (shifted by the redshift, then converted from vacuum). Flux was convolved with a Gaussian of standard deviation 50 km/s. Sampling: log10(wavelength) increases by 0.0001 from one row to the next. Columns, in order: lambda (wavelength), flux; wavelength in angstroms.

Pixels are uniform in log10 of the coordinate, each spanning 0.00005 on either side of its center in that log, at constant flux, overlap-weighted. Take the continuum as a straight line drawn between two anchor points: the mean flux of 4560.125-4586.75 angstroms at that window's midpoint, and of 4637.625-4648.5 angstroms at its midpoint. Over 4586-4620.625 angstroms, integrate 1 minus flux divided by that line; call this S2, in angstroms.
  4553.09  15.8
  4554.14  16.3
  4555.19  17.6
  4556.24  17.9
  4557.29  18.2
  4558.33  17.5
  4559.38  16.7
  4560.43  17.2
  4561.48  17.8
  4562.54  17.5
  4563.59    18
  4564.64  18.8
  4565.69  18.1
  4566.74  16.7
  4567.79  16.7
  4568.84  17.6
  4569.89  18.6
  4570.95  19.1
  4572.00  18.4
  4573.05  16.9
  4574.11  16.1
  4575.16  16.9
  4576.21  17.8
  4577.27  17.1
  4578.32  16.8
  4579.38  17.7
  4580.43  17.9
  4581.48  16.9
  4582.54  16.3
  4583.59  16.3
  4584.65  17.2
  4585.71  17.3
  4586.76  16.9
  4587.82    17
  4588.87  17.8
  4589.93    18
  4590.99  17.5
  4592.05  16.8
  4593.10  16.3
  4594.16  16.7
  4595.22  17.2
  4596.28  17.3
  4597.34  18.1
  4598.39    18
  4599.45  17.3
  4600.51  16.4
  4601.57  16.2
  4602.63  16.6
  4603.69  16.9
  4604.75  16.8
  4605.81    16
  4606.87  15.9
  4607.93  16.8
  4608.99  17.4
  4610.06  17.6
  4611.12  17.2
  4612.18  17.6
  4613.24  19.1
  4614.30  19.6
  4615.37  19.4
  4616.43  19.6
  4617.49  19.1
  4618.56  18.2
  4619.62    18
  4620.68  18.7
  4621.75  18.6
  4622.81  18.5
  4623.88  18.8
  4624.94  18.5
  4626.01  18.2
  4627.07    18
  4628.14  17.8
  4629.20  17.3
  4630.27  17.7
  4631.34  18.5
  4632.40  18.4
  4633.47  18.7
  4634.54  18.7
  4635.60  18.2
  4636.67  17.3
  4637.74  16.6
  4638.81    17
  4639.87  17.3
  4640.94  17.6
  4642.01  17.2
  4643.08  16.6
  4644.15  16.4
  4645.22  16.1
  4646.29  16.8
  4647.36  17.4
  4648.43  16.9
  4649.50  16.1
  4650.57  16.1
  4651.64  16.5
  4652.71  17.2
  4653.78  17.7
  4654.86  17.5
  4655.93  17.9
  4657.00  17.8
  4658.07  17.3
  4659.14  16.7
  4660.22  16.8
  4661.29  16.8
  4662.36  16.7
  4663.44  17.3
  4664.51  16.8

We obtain -0.6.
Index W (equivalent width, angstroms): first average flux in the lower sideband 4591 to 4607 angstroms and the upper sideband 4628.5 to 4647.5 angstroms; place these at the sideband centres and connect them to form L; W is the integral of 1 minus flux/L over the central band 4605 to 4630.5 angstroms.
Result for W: -1.3 angstroms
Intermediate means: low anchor 16.9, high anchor 17.4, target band 18.1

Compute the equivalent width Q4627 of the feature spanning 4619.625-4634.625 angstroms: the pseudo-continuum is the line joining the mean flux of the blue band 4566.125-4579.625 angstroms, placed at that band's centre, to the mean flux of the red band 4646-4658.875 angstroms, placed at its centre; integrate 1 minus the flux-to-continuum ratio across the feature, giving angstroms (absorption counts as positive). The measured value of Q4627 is -0.9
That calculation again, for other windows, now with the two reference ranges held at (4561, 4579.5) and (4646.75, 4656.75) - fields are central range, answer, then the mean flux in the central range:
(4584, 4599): 0.13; 17.3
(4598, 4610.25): 0.40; 16.8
